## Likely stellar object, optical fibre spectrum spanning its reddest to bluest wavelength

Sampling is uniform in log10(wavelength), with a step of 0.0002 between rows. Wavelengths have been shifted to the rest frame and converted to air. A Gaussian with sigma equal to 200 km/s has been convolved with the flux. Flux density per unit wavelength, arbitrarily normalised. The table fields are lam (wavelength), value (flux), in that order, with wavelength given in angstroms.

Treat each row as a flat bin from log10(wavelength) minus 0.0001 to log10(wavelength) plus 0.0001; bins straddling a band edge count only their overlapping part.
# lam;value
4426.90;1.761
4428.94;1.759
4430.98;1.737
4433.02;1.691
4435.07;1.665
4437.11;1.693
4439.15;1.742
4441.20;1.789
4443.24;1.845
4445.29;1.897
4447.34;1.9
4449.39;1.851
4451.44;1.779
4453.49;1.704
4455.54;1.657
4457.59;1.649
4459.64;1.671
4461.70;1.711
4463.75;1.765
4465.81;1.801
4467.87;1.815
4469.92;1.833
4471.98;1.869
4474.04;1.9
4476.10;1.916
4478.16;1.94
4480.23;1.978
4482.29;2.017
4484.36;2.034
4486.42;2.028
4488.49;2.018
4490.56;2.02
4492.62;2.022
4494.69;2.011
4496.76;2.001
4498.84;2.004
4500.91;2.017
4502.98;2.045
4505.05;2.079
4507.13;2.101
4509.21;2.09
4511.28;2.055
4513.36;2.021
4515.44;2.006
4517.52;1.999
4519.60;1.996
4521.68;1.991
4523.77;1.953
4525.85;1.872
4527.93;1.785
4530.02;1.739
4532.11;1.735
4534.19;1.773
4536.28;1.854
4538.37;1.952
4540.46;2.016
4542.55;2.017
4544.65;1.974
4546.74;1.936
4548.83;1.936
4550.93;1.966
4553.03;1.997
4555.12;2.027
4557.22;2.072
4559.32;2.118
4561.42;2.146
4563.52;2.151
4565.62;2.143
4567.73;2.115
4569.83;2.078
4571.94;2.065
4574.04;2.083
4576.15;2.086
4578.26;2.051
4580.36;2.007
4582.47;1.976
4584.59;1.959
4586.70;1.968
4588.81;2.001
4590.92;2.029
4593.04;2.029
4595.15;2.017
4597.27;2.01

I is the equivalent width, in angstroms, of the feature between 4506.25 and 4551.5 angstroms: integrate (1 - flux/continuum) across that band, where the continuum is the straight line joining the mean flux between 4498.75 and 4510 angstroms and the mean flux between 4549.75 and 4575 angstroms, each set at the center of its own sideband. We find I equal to 2.7 angstroms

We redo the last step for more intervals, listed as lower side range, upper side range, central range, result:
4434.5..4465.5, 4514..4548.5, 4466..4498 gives -2.41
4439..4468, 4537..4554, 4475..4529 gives -3.57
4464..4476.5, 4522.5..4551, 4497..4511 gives -1.37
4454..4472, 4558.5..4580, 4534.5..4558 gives 0.63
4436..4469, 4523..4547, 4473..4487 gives -1.29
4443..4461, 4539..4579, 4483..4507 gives -1.88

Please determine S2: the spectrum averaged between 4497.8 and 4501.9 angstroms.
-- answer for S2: 2.01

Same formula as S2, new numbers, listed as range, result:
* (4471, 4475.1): 1.89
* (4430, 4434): 1.71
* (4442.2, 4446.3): 1.87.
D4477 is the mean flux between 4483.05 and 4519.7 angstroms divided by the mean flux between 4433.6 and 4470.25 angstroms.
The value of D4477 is 1.15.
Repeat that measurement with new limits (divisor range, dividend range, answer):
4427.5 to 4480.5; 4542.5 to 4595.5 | 1.14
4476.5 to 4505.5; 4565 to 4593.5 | 1.01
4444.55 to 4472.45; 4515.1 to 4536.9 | 1.06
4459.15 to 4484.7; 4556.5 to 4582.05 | 1.12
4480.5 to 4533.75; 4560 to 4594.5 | 1.04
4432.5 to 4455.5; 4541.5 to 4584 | 1.15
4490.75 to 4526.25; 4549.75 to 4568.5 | 1.03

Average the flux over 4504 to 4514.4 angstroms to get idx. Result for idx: 2.07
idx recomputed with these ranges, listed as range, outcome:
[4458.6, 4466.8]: 1.74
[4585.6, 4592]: 2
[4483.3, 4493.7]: 2.02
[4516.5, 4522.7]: 2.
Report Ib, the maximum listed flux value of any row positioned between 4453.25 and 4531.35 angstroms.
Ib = 2.101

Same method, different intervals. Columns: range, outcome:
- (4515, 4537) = 2.006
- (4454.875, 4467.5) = 1.801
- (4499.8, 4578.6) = 2.151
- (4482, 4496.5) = 2.034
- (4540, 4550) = 2.017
